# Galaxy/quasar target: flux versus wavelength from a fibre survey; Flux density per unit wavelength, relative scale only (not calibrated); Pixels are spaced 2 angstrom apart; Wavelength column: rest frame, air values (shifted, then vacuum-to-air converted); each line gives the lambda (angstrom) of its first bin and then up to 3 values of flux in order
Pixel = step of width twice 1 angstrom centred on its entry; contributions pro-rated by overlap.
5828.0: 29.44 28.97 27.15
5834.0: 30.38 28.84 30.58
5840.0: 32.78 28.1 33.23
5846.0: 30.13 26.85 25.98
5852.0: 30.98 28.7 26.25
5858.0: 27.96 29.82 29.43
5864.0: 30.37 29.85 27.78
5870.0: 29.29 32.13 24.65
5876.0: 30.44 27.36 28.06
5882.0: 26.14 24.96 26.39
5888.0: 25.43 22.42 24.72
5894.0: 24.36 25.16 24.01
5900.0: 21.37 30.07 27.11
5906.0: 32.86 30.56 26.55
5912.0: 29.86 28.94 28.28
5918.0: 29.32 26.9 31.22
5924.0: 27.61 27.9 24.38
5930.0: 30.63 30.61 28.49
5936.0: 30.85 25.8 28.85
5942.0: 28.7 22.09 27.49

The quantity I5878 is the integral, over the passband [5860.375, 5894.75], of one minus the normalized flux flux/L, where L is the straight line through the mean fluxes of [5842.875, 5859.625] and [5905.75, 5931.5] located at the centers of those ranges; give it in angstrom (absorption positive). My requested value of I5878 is 1.7 angstrom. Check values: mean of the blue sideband 28.8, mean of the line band 27.3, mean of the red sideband 28.8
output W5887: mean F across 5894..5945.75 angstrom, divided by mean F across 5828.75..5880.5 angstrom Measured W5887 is 0.96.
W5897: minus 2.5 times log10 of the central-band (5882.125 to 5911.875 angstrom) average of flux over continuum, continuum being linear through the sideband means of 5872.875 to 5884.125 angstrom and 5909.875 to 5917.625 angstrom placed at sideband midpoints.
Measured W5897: 0.069 mag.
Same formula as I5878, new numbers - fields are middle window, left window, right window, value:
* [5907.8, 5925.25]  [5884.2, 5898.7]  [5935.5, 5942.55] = -1.4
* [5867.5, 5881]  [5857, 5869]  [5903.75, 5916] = 0.3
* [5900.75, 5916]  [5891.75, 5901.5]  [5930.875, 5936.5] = -1.9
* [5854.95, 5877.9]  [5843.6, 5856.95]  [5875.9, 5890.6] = -1.1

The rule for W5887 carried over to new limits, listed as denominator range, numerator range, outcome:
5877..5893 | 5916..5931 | 1.10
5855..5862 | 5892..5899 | 0.87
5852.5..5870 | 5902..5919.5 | 1.01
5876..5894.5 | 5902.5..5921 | 1.12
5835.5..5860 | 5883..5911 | 0.89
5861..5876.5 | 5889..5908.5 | 0.90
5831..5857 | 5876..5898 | 0.88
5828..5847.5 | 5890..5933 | 0.92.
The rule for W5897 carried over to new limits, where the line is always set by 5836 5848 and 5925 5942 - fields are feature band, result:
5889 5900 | 0.22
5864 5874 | 0.02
